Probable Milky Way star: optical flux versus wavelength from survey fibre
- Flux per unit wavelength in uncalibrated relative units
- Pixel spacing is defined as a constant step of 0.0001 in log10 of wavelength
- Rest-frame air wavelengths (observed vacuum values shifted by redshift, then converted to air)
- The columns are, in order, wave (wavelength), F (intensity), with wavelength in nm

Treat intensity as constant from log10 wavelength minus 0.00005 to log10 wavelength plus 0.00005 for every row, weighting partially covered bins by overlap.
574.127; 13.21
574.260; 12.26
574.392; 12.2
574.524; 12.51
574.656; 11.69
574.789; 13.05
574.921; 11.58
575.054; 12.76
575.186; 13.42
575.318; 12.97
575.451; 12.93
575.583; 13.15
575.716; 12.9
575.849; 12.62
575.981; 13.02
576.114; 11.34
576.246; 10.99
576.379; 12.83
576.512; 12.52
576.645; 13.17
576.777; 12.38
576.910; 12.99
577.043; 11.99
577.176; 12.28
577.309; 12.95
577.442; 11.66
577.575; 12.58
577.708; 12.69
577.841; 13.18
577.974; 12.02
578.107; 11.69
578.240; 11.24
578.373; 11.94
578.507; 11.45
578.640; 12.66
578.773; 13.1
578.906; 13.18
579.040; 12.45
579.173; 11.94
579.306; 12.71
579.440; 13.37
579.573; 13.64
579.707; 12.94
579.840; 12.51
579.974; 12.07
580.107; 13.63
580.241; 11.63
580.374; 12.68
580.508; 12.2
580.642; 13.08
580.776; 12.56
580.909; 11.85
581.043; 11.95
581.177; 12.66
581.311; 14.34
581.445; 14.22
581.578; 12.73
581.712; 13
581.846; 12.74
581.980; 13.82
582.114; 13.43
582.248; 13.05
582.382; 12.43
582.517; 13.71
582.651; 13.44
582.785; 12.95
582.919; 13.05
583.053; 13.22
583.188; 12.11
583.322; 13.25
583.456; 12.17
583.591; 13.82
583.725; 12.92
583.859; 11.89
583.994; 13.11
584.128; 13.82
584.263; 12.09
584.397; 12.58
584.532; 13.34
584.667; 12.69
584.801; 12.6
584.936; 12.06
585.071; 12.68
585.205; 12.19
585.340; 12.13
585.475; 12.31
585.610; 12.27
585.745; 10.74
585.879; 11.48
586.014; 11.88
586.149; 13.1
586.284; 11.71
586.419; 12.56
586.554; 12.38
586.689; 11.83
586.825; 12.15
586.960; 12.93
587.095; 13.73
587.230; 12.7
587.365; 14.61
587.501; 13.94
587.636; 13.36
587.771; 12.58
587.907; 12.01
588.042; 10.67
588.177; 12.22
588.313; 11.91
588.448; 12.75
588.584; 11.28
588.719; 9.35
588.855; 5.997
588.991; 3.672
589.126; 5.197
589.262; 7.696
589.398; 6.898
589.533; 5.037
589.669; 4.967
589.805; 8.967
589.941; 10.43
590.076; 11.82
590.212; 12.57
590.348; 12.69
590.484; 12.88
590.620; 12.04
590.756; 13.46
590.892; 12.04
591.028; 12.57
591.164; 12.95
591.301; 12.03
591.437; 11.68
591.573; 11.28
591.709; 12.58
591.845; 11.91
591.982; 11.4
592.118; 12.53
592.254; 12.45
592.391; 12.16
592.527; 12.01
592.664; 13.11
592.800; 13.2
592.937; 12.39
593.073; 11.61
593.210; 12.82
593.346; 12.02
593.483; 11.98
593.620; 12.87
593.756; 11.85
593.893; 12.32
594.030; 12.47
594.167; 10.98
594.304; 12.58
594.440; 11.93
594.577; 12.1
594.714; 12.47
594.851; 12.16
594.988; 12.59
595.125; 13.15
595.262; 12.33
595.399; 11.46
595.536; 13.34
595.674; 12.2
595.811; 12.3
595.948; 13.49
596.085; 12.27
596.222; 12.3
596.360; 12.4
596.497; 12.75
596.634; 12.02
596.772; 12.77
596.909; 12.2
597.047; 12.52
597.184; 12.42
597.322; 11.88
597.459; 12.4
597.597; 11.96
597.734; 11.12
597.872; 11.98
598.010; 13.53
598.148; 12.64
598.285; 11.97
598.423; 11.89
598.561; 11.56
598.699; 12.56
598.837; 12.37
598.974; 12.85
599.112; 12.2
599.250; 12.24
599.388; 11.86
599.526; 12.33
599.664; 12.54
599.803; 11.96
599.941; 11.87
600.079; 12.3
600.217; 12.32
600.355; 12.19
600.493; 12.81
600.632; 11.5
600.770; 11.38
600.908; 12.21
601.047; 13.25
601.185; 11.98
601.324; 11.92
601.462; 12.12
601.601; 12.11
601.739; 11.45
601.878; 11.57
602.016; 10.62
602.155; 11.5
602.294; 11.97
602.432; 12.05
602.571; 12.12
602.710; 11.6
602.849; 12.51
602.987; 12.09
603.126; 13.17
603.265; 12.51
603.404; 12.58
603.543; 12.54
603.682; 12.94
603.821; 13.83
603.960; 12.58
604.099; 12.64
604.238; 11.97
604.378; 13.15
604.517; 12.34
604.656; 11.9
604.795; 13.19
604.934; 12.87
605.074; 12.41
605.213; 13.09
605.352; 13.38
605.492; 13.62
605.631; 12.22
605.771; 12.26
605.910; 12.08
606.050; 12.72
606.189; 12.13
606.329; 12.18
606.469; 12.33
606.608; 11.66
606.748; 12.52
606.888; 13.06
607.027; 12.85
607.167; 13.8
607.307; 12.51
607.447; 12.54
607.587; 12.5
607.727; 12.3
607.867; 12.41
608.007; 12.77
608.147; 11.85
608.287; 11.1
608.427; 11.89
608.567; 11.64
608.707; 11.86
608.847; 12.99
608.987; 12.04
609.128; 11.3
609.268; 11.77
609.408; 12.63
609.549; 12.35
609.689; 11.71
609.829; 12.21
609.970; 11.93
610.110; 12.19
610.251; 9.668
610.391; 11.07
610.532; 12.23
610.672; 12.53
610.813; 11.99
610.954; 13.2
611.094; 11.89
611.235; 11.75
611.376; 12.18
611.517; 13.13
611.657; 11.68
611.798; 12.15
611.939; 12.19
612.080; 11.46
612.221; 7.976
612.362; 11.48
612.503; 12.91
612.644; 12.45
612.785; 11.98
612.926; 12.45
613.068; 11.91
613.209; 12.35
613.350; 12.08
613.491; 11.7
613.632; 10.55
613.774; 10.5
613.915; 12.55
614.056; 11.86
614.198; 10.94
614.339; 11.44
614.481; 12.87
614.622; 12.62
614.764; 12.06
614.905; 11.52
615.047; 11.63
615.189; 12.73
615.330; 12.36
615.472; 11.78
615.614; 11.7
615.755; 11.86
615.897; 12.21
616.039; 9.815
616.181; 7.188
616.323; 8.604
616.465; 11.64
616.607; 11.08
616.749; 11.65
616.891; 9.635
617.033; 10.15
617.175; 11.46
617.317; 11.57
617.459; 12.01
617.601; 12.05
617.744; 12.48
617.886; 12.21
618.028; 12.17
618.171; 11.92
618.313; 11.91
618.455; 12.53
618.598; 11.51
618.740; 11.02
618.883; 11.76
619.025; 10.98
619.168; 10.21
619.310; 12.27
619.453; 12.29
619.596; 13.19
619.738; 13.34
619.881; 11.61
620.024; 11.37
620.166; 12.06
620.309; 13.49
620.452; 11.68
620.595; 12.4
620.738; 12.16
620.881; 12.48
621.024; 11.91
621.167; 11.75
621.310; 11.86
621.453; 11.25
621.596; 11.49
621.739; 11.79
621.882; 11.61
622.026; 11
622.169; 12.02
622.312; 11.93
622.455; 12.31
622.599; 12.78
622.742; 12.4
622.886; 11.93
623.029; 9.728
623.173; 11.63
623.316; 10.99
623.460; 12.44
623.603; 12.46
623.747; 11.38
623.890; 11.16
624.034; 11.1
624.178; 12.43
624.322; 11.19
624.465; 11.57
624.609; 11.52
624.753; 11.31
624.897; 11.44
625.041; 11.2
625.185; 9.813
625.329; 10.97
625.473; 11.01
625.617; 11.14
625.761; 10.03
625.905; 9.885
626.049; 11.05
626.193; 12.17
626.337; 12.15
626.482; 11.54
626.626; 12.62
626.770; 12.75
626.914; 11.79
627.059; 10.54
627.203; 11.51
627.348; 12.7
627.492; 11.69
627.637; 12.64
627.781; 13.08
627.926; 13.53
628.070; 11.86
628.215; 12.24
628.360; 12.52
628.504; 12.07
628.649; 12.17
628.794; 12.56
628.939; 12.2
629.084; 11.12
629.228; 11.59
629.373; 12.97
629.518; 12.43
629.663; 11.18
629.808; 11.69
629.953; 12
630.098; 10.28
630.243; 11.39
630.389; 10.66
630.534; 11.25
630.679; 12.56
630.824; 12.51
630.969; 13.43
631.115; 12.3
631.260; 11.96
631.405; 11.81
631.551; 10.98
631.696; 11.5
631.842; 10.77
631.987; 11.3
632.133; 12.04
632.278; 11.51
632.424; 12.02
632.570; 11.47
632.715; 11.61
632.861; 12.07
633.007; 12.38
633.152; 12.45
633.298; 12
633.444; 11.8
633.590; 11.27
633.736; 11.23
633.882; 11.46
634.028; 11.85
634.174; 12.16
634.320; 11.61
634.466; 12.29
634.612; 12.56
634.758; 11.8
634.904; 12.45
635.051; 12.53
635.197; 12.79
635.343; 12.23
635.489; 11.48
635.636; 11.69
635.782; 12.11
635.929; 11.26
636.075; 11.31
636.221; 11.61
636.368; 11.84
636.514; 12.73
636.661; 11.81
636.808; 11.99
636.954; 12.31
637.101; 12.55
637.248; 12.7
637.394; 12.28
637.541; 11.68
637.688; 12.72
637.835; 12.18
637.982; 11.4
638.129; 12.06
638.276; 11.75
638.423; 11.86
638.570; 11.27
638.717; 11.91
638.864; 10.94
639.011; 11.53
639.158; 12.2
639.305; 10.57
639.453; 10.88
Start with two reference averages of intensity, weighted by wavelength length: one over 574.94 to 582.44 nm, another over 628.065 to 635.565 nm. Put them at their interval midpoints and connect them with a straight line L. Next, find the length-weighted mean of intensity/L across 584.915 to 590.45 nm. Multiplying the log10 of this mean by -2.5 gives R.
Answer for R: 0.14 mag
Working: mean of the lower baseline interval 12.6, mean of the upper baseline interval 11.9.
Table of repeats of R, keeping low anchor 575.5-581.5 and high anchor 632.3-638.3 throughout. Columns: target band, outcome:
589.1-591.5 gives 0.19 mag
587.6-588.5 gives 0.03 mag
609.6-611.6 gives 0.02 mag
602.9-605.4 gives -0.04 mag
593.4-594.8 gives 0.02 mag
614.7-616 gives 0.02 mag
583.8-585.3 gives -0.01 mag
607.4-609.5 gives 0.01 mag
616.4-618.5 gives 0.05 mag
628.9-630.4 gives 0.04 mag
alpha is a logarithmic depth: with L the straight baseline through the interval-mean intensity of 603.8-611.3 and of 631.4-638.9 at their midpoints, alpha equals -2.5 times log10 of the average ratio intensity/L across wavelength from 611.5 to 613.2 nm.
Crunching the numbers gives 0.04 mag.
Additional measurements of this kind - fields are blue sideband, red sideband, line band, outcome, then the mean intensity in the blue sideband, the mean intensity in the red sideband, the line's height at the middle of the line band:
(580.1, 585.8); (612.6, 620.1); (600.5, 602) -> 0.018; 12.8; 11.6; 12.1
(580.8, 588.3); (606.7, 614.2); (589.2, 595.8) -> 0.071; 12.7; 12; 12.5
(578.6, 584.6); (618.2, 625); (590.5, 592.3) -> 0.033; 12.9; 11.8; 12.6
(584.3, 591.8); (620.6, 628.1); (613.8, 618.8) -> 0.010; 11.4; 11.7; 11.6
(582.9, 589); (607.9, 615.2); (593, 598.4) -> -0.021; 12.2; 11.9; 12.1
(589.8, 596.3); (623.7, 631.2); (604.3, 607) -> -0.046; 12.3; 11.7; 12.1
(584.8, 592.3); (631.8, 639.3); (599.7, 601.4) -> -0.061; 11.3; 11.9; 11.5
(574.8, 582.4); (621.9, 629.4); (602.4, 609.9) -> -0.029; 12.6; 11.7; 12.1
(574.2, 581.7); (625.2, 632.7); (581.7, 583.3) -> -0.050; 12.6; 11.8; 12.5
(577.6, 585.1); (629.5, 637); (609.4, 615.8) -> 0.030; 12.8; 11.8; 12.2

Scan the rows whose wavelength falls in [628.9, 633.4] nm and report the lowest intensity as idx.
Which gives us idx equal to 10.28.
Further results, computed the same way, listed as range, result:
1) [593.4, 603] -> 10.62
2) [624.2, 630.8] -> 9.813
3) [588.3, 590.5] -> 3.672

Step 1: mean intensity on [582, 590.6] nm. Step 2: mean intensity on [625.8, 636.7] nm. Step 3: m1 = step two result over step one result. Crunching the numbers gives 1.0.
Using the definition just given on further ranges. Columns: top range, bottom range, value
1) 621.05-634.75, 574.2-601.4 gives 0.96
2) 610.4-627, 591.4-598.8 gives 0.95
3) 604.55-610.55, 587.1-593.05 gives 1.10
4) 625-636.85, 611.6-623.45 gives 1.01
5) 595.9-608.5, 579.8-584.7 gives 0.96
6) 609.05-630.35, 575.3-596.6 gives 0.96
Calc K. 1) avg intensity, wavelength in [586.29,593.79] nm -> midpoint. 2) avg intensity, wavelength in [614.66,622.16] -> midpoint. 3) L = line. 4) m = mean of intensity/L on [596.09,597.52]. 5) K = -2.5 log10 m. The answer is -0.08 mag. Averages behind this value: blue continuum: 11.4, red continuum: 11.6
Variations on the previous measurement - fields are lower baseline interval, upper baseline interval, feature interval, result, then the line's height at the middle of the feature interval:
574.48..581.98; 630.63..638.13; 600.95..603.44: 0.02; 12.3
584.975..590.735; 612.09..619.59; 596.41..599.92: -0.09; 11.2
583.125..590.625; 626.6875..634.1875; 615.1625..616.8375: 0.07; 11.8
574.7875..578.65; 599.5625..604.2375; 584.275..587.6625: -0.02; 12.3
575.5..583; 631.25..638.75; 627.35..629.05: -0.04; 12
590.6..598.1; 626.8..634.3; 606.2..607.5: -0.04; 12.2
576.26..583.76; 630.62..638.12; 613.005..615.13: 0.04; 12.2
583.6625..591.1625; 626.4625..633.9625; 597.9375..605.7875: -0.07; 11.6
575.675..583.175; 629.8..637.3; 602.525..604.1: -0.02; 12.3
